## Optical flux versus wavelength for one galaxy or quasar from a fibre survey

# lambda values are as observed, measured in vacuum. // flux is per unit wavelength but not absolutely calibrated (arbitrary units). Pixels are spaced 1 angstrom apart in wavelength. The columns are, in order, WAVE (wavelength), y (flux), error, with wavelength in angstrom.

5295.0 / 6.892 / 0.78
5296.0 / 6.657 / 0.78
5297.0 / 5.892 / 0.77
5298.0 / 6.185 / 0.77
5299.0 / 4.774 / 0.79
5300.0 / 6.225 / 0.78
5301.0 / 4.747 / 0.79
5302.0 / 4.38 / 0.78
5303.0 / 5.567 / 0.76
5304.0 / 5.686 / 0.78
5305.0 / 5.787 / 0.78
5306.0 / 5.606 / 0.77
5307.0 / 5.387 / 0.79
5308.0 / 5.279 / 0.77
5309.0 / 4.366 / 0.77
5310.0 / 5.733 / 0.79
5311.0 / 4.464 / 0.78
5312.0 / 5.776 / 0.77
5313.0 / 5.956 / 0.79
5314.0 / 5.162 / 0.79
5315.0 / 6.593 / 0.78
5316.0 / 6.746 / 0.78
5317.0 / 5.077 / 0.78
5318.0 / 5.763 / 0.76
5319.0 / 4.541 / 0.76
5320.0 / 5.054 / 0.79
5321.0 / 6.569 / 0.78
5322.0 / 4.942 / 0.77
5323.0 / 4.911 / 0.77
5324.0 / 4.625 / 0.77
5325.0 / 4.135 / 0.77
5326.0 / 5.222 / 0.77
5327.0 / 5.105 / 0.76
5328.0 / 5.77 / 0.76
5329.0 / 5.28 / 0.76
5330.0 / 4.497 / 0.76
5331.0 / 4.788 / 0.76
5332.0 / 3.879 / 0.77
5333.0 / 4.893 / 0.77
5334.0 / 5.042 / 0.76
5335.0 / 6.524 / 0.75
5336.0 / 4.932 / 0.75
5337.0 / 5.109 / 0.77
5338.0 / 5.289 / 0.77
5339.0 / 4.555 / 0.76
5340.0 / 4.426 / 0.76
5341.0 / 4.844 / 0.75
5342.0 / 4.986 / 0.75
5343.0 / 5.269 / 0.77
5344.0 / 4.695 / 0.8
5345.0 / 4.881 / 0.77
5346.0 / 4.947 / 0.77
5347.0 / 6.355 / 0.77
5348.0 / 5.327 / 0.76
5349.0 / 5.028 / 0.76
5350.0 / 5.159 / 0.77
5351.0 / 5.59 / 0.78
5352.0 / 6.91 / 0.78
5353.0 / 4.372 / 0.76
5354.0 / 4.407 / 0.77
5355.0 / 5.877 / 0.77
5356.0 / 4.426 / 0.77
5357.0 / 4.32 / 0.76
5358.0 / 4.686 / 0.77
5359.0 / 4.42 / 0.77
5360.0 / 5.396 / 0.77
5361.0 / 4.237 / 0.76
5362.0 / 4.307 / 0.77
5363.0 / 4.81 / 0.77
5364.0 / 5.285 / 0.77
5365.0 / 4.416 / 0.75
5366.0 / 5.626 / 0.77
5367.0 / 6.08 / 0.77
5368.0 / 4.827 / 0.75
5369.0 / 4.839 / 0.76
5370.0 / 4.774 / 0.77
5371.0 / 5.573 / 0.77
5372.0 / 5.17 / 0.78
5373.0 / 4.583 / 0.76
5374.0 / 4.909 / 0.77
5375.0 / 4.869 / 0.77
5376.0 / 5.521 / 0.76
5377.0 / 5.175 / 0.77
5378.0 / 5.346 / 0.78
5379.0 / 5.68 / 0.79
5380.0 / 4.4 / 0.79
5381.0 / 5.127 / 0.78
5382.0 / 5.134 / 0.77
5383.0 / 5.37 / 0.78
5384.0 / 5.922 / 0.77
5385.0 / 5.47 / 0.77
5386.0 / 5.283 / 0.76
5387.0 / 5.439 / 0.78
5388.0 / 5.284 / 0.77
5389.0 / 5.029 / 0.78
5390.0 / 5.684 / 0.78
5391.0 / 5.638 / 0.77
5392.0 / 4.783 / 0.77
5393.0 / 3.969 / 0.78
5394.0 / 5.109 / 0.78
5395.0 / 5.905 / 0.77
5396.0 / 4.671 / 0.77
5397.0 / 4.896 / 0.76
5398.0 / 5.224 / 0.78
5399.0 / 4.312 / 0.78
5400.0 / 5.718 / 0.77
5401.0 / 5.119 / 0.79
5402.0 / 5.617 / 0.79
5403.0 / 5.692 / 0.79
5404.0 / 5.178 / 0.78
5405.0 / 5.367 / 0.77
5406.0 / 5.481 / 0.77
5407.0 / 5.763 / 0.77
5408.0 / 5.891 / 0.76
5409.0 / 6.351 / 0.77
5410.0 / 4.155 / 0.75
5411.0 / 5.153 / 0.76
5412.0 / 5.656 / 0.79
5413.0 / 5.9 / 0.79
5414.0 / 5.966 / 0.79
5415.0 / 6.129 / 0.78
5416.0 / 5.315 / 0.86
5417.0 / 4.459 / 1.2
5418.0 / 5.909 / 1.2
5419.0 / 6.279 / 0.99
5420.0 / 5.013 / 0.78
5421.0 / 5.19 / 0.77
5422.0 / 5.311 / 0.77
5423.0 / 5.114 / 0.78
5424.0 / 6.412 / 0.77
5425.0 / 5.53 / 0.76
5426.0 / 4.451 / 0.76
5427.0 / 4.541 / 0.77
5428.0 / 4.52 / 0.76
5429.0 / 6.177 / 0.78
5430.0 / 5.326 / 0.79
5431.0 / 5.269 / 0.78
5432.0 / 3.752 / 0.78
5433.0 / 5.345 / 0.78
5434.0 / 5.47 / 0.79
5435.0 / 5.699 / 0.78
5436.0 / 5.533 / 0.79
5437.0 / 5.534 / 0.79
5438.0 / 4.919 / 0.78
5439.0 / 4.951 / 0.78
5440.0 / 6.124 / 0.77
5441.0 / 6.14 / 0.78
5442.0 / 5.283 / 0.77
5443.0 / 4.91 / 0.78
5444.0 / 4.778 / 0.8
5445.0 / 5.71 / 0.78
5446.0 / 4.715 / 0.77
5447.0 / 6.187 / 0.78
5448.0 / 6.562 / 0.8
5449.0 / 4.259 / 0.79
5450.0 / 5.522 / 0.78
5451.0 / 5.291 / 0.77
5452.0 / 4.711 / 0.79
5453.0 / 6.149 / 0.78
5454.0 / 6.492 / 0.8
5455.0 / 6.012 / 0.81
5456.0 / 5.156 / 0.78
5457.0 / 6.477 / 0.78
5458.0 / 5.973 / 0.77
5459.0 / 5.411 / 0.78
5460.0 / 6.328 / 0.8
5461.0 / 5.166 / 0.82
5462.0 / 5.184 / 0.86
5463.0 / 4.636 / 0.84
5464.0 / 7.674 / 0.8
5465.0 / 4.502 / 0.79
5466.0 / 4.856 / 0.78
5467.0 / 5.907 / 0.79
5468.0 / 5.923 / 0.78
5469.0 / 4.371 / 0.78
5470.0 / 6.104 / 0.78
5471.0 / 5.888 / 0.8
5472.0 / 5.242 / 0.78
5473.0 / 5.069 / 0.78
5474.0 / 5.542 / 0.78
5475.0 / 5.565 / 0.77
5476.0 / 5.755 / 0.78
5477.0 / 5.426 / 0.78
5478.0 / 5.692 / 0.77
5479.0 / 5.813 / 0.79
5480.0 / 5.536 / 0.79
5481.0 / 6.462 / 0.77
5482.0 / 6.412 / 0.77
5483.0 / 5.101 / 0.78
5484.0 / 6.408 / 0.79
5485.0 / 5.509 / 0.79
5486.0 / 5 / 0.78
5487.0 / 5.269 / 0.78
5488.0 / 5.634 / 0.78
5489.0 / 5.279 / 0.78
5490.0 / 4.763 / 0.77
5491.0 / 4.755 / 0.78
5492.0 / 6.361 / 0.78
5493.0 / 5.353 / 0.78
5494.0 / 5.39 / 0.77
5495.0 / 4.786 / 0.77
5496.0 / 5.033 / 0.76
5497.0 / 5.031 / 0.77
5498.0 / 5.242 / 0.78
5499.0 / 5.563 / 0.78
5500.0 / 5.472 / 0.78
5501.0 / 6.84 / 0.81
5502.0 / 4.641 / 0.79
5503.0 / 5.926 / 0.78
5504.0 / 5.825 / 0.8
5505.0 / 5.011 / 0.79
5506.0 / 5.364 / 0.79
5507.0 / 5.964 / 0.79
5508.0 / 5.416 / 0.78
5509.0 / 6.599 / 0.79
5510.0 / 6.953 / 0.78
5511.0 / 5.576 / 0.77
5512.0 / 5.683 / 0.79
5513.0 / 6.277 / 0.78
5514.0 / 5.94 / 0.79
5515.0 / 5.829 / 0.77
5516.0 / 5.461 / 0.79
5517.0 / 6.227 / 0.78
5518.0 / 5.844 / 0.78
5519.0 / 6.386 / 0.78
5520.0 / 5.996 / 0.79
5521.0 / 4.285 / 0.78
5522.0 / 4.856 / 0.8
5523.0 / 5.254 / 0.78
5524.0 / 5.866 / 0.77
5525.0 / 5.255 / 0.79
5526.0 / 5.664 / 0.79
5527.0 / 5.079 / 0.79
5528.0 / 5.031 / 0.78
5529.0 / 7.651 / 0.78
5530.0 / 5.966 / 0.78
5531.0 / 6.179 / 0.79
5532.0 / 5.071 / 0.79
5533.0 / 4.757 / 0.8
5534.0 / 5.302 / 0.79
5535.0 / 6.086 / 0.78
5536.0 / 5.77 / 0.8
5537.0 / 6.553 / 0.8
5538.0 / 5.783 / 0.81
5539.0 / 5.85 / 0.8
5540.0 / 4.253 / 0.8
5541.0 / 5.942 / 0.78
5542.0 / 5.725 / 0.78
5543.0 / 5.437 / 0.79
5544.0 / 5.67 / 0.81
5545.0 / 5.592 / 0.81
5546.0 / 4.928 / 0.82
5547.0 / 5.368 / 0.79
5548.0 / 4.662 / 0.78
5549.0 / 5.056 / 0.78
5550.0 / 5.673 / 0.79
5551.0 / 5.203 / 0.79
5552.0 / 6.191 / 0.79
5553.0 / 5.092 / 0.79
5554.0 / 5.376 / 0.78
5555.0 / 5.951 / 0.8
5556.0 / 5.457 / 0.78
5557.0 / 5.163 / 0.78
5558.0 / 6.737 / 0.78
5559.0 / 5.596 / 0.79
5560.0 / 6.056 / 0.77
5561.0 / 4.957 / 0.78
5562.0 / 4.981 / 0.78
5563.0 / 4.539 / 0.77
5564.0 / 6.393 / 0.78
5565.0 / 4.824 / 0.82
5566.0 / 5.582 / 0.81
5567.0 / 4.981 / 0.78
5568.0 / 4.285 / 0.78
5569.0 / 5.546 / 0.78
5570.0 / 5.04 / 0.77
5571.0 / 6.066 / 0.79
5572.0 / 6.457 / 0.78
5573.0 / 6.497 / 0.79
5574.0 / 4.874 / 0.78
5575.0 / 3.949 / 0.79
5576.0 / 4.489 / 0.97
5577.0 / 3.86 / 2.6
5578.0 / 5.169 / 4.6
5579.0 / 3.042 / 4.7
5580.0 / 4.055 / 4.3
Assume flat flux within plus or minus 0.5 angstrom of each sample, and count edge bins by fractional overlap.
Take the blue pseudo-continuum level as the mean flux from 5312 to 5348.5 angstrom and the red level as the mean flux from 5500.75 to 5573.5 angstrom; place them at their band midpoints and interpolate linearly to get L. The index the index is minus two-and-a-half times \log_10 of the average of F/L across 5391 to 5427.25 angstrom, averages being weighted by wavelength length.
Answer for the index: 0.004 mag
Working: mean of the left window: 5.19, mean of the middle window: 5.33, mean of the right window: 5.6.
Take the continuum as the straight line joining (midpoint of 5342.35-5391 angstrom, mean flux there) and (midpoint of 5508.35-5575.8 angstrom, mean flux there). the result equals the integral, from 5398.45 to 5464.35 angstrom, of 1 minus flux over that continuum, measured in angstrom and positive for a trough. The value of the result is -2.00 angstrom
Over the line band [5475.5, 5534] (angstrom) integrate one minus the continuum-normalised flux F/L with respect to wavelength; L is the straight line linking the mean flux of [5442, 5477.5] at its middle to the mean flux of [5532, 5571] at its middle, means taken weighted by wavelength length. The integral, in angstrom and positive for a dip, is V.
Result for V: -1.43 angstrom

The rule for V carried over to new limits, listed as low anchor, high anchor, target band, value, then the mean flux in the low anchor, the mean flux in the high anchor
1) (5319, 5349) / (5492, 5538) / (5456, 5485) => -0.72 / 5.05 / 5.66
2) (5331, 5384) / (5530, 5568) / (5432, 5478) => -2.07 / 5.06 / 5.47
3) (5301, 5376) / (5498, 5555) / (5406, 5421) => -0.63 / 5.13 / 5.63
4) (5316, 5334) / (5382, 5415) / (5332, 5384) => 1.17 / 5.05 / 5.35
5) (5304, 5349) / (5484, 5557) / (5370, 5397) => 0.67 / 5.21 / 5.56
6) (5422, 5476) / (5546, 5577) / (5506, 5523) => -1.32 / 5.44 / 5.34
